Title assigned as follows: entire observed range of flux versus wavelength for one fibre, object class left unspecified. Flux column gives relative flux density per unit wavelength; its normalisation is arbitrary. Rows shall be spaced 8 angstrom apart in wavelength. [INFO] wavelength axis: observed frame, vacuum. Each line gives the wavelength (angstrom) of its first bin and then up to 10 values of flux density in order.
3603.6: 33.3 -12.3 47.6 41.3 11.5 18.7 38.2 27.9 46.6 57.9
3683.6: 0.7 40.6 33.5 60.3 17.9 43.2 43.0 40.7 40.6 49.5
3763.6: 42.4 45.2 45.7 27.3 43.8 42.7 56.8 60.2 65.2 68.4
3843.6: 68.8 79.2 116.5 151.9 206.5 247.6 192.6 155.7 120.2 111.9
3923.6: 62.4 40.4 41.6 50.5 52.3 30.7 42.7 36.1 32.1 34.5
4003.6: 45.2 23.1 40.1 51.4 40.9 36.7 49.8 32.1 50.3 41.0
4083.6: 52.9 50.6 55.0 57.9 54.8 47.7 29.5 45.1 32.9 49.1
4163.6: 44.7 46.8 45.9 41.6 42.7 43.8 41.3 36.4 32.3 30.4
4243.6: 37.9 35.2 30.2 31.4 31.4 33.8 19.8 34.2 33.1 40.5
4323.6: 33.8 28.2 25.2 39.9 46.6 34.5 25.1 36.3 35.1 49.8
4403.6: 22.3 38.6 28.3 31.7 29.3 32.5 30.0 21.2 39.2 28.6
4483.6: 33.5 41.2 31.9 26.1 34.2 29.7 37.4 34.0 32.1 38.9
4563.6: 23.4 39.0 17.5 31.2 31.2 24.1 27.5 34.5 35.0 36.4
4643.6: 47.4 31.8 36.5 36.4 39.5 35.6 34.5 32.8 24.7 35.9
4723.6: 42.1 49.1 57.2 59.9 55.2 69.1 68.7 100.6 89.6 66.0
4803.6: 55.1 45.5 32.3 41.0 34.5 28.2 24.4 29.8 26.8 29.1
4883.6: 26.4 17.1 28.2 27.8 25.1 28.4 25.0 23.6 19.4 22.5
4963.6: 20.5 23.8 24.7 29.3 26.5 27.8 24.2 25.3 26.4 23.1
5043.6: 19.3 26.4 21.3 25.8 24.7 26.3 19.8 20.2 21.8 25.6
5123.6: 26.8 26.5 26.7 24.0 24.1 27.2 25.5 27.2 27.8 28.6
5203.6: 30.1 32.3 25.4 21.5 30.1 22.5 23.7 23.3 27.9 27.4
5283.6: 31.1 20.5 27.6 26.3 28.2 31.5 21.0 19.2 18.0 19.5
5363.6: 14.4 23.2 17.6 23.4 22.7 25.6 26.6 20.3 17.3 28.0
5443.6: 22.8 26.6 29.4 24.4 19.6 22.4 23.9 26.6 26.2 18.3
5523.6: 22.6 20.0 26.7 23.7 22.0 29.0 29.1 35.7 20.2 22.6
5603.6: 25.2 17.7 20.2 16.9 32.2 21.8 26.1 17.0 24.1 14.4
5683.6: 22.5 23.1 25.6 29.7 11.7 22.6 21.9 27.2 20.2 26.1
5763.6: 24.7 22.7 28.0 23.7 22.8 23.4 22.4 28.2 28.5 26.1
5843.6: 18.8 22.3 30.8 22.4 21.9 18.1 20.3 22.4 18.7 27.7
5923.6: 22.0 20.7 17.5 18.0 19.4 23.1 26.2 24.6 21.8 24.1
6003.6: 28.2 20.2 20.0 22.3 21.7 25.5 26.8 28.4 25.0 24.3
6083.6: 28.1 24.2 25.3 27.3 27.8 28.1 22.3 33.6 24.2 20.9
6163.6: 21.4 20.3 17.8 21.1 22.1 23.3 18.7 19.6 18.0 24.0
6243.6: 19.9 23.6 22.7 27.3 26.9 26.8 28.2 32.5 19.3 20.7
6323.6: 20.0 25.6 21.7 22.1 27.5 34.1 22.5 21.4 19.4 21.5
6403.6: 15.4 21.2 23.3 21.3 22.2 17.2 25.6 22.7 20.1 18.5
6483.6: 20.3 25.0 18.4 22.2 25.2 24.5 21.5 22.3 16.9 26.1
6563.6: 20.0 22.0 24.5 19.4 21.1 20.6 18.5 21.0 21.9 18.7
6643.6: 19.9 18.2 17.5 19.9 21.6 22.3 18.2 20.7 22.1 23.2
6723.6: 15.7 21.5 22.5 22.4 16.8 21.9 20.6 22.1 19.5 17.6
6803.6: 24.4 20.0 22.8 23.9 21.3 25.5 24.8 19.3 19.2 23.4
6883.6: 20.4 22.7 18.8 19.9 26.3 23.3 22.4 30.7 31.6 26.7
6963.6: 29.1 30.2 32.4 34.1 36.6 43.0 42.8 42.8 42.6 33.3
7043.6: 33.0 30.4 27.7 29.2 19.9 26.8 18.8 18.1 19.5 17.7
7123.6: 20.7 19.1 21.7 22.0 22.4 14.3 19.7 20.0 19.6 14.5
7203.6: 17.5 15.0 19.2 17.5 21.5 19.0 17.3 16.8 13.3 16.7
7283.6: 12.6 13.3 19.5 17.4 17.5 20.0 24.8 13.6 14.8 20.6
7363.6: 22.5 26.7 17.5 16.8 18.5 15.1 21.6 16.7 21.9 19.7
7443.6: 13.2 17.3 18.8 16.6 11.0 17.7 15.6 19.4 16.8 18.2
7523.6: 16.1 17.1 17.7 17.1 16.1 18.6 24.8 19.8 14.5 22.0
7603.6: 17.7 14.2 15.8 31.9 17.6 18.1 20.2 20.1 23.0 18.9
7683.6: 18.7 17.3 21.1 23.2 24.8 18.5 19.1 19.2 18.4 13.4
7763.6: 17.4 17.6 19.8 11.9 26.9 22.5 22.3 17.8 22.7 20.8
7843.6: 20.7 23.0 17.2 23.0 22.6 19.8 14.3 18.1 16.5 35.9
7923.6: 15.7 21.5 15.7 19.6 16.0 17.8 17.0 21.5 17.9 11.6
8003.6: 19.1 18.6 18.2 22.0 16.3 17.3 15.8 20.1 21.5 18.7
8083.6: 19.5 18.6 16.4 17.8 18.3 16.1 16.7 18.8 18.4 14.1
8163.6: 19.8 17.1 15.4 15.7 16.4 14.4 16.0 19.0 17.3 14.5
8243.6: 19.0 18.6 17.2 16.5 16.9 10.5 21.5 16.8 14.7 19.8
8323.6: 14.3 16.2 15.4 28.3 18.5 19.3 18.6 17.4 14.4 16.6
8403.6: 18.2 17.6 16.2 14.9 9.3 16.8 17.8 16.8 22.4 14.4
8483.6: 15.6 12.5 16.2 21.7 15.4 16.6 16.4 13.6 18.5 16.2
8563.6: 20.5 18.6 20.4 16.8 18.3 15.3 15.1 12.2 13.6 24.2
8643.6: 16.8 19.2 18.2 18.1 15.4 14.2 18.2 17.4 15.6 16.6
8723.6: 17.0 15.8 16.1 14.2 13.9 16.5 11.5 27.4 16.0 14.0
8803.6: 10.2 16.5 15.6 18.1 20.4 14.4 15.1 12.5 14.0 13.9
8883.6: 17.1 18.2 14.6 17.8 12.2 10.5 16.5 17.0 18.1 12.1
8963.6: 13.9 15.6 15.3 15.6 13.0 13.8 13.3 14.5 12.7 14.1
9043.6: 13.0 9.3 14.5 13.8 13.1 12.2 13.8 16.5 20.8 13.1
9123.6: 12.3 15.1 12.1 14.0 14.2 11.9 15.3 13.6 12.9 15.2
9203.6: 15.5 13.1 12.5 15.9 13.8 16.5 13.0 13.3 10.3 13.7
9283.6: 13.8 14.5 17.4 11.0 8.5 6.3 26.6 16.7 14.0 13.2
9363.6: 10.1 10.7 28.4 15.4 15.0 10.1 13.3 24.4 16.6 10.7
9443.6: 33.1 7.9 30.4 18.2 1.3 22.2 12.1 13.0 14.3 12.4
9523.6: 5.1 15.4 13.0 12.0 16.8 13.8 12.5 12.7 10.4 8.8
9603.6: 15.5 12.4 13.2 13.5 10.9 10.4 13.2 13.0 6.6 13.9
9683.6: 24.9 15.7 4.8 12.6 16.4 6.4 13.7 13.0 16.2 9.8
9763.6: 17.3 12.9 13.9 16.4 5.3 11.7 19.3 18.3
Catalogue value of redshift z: 1.51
